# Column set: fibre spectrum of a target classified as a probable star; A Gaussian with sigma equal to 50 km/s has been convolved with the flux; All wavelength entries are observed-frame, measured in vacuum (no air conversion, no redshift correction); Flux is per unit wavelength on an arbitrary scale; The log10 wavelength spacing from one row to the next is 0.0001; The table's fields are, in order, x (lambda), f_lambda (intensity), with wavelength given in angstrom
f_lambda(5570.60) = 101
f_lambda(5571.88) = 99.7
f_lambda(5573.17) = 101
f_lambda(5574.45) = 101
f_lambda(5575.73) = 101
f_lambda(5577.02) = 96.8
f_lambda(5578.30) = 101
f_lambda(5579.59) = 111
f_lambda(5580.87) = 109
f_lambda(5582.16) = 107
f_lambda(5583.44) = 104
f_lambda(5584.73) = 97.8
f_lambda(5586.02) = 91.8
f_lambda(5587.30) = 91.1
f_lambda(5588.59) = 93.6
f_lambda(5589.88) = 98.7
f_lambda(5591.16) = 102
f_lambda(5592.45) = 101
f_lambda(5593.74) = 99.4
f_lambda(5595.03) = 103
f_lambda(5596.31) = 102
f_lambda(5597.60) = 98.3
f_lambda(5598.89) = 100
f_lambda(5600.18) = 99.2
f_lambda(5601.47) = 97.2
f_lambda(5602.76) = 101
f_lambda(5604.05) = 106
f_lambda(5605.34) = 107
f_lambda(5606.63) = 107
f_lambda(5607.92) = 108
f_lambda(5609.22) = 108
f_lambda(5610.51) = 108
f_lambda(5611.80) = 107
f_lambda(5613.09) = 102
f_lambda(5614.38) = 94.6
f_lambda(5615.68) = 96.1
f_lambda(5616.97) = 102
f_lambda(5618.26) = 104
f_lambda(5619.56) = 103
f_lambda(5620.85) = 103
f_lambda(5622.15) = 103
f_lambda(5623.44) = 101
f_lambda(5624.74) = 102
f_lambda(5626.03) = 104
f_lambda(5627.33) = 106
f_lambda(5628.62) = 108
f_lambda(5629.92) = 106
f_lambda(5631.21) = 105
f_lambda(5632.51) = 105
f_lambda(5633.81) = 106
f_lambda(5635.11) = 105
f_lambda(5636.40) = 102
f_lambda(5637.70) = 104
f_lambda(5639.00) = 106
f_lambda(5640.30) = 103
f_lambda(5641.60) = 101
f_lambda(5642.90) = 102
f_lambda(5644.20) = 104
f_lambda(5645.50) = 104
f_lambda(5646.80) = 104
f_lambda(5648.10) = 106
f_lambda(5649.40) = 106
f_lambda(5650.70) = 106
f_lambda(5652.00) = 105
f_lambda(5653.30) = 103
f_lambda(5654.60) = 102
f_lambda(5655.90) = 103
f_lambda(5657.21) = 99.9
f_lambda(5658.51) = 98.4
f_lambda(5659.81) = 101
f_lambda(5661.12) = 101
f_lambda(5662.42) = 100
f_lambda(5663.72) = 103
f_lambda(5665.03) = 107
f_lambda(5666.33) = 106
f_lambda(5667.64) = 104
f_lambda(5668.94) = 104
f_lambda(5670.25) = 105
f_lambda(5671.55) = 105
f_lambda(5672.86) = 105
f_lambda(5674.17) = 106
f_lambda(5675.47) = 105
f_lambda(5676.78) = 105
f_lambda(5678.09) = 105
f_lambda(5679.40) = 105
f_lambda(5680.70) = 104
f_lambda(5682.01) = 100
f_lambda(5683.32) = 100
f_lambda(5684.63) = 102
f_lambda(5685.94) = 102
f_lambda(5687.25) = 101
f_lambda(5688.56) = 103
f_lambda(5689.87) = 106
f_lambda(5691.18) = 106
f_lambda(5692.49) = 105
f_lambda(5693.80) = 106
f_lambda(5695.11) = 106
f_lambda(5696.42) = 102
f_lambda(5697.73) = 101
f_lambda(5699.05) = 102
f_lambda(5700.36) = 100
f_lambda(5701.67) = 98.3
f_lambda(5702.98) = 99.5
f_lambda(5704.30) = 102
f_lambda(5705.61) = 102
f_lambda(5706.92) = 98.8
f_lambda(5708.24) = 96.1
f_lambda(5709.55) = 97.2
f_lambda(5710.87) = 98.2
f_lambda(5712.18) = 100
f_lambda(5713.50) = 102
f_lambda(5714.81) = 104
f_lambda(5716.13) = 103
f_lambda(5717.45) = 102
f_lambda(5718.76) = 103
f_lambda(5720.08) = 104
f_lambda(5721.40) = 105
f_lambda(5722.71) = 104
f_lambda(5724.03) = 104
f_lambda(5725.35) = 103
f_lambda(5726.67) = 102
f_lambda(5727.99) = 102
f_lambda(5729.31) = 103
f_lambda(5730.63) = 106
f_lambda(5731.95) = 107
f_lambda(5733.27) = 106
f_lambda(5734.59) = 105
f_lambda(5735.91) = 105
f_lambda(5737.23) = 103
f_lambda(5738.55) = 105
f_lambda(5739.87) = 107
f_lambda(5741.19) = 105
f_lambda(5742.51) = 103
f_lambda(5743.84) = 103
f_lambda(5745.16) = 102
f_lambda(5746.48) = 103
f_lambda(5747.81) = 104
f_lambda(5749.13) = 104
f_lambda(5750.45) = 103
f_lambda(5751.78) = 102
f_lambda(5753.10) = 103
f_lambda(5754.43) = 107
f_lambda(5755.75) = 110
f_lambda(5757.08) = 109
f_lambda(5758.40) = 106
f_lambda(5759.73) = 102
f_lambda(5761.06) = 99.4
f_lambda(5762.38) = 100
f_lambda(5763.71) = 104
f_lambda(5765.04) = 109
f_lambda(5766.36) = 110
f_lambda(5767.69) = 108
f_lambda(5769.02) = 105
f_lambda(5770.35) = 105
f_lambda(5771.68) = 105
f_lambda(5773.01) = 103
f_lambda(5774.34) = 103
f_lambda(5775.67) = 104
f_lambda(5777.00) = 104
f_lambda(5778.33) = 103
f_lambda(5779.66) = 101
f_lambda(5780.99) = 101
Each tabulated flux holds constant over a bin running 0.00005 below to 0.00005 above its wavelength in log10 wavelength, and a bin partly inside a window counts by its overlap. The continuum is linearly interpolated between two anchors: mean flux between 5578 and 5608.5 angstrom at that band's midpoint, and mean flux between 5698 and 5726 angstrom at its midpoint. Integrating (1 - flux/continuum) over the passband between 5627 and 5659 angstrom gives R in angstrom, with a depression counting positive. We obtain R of -0.8 angstrom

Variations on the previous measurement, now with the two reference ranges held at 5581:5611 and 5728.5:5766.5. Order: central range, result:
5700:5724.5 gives 0.6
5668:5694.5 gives -0.2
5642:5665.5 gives -0.1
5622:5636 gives -0.3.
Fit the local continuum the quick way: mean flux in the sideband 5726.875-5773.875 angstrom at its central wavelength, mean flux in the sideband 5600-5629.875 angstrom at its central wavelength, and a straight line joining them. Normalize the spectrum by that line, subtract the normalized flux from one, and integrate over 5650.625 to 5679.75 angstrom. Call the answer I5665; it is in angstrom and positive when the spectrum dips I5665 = 0.1 angstrom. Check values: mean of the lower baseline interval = 103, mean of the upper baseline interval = 105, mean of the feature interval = 104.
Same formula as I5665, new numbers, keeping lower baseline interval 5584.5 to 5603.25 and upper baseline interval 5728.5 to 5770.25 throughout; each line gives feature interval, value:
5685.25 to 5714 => 0.3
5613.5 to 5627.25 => -0.3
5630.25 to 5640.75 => -0.5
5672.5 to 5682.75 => -0.2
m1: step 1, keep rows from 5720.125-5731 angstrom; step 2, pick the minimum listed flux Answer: 102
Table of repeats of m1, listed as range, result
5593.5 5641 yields 94.6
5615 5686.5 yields 96.1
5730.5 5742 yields 103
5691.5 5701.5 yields 100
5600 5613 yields 97.2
